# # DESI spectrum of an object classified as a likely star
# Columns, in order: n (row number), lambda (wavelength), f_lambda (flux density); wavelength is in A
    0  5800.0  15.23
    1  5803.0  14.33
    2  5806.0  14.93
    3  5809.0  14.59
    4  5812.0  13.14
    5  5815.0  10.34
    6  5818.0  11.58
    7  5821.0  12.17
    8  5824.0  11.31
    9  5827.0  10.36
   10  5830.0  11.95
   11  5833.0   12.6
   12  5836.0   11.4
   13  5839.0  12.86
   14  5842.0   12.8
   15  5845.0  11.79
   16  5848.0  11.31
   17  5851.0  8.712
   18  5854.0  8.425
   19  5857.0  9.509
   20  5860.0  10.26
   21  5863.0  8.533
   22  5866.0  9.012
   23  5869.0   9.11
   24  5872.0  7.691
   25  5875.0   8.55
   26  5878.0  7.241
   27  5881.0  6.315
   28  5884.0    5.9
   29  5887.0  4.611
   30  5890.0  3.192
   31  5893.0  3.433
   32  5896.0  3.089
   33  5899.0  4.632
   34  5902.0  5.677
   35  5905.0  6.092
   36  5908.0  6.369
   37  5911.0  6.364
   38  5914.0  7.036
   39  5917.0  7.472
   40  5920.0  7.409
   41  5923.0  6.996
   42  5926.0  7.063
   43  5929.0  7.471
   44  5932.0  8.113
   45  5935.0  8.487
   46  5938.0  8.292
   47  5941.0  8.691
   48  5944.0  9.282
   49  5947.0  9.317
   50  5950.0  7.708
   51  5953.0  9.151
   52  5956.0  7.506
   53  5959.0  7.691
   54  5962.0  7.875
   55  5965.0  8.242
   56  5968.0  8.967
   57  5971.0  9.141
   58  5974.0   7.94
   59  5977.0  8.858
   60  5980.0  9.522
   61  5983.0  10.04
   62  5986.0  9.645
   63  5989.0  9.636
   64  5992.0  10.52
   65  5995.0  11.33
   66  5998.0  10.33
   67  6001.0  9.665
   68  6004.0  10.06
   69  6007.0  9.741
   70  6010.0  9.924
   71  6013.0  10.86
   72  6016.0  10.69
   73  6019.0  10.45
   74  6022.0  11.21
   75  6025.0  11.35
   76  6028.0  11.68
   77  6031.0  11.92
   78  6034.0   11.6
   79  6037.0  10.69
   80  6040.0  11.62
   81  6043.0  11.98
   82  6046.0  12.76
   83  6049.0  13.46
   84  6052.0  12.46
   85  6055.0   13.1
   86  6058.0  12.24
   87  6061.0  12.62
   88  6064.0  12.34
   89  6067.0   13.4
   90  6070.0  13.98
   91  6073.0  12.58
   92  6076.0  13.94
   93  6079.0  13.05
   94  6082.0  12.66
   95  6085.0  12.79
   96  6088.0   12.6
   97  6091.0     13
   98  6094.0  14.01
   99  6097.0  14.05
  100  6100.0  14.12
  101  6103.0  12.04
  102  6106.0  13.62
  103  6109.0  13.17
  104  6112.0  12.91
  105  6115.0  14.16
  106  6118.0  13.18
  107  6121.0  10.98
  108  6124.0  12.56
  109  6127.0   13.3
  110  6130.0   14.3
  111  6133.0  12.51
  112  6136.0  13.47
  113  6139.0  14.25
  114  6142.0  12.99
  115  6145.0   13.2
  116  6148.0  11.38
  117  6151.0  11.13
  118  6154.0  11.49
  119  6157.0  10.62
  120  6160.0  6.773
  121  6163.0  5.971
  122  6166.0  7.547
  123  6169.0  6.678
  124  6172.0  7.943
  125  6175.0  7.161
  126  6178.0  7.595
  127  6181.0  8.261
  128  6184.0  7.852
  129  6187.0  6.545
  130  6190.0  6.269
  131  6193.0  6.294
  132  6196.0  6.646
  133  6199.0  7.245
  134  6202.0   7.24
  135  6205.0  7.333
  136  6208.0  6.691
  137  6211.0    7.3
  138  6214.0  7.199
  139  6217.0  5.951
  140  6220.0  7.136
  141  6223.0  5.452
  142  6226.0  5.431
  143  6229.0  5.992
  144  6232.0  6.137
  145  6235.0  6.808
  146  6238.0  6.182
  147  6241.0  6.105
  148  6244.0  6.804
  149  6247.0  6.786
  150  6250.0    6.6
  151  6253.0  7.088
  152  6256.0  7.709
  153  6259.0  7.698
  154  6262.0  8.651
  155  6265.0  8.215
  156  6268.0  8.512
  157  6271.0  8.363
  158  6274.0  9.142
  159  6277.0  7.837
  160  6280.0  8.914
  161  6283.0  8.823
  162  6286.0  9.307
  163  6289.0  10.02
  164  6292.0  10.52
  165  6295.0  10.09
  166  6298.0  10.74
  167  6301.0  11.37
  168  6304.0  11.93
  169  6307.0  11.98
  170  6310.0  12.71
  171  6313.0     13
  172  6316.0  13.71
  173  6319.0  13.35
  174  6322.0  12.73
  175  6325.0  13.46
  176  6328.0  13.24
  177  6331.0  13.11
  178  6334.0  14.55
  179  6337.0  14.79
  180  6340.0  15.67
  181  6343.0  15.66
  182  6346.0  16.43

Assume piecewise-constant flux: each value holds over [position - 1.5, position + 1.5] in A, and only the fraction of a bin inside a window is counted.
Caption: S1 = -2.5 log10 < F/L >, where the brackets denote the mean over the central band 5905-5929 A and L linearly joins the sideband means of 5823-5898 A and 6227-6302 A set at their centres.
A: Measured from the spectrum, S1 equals 0.24 mag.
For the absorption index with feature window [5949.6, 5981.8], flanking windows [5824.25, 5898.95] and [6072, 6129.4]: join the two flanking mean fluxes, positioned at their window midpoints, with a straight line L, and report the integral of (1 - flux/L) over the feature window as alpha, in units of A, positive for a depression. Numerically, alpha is 6.5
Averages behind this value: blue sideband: 8.66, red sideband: 13.1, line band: 8.46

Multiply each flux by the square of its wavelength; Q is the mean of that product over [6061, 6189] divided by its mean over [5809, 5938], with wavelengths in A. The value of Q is 1.47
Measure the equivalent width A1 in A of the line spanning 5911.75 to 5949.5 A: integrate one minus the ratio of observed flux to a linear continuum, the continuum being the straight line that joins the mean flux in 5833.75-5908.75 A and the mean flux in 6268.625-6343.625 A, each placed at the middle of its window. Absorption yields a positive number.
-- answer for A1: 2.3 A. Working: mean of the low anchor 7.92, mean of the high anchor 11.7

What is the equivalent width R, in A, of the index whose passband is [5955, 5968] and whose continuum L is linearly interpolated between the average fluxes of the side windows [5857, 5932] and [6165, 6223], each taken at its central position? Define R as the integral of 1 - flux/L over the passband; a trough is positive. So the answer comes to -2.23 A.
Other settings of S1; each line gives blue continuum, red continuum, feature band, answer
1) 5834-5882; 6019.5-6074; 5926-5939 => 0.32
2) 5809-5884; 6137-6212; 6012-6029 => -0.18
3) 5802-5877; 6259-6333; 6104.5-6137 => -0.20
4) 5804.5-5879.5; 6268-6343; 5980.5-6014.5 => 0.10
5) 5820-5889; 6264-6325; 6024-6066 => -0.21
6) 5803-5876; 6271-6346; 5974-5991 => 0.20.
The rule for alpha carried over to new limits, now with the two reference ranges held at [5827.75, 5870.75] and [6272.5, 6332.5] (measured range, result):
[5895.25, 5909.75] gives 7.3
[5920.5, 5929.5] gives 3.0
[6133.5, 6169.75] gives 1.5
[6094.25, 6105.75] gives -2.6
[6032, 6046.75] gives -1.1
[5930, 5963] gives 7.3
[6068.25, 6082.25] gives -3.0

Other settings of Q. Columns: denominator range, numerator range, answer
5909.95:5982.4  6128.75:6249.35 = 1.09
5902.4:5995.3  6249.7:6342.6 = 1.48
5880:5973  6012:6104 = 1.85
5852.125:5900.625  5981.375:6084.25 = 1.78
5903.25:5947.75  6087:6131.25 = 1.85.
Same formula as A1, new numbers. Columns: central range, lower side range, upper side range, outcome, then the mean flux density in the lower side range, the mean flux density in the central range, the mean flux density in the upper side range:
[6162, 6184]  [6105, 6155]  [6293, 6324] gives 9.2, 12.9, 7.38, 12.2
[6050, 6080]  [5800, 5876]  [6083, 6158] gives -1.0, 11.2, 13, 12.9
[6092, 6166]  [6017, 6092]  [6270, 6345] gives -0.2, 12.4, 12.2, 11.9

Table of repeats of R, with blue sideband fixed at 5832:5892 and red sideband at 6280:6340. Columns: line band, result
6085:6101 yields -4.4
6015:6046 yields -4.0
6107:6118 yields -2.8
